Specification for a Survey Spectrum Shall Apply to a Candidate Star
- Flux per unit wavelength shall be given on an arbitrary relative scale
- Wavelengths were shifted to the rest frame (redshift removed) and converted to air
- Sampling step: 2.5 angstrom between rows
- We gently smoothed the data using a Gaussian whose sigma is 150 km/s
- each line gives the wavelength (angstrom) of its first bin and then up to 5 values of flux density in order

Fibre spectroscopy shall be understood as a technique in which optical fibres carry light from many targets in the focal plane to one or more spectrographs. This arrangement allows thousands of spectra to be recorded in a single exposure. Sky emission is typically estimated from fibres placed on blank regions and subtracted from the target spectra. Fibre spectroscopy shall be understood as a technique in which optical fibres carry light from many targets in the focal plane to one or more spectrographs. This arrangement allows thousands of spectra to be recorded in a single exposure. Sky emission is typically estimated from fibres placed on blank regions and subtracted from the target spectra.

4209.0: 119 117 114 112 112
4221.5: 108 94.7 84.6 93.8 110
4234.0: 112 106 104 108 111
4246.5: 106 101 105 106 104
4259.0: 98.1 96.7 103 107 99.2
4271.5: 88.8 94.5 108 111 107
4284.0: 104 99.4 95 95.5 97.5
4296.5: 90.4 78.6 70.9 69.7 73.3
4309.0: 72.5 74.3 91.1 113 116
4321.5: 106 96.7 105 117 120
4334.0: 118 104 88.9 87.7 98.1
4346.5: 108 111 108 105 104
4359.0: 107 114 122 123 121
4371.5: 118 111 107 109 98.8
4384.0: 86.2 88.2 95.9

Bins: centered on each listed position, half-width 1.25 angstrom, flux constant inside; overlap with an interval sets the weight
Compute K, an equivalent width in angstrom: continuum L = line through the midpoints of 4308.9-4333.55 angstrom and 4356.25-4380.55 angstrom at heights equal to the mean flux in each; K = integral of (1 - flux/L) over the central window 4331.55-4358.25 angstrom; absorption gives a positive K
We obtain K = 1.1 angstrom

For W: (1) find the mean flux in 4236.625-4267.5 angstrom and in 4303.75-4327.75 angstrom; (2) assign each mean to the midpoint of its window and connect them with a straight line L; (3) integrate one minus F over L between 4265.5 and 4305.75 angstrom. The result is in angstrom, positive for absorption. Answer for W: 1.57 angstrom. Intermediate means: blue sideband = 104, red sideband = 92.7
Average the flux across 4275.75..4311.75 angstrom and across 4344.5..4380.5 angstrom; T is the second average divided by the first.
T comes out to 1.2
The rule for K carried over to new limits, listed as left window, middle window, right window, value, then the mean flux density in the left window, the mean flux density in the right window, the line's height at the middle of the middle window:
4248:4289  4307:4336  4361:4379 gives 2.0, 102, 116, 109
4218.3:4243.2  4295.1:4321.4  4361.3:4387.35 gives 5.1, 103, 109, 106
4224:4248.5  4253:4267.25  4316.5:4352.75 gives 0.3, 103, 106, 104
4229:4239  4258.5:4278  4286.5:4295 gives 0.2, 107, 96.5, 101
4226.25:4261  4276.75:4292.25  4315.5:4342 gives 0.4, 104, 107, 105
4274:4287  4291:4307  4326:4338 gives 3.8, 105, 113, 108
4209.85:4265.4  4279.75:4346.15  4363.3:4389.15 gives 6.4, 105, 107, 106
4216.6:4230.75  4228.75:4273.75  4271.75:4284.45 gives -0.6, 100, 104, 102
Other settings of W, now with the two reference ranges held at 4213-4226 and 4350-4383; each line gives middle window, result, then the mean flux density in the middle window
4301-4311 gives 3.4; 71.9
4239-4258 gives 0.3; 106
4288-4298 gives 1.4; 94.2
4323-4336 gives -0.1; 111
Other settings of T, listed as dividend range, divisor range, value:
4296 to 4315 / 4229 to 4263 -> 0.73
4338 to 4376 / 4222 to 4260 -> 1.05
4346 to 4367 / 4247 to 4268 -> 1.08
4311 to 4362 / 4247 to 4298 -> 1.04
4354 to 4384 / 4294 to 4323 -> 1.27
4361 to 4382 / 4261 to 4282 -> 1.12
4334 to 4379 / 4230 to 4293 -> 1.05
